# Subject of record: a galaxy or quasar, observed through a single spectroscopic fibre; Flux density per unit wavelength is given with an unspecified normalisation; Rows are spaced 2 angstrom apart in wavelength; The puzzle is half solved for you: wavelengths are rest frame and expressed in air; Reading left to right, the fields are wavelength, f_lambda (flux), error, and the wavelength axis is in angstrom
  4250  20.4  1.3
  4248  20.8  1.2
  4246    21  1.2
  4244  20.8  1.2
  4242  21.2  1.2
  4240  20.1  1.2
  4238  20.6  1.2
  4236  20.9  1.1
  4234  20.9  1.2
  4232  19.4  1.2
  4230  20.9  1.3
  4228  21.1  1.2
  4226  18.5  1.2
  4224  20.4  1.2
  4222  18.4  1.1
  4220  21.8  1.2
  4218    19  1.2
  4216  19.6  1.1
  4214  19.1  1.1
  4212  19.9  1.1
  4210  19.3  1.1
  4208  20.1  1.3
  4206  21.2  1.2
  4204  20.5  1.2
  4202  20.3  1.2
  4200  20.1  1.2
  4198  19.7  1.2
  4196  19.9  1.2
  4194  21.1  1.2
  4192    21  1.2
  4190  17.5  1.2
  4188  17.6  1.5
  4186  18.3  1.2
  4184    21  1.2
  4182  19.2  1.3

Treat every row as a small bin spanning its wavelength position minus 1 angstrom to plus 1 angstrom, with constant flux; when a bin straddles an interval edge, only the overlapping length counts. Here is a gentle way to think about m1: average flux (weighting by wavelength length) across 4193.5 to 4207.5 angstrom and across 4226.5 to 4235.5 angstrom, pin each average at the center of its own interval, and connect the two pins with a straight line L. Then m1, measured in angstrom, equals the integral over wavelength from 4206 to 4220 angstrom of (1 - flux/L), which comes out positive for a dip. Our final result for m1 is 0.4 angstrom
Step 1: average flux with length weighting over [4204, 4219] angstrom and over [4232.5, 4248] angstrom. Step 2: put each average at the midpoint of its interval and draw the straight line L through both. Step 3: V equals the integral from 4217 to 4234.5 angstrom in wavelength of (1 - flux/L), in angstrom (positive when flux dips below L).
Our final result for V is 0.2 angstrom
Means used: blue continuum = 19.8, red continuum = 20.7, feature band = 20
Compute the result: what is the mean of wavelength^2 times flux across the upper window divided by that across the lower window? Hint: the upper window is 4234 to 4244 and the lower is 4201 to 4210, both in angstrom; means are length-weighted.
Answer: 1.03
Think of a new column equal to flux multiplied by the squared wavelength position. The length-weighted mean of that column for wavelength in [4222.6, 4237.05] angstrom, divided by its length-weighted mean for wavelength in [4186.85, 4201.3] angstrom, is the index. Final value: 1.05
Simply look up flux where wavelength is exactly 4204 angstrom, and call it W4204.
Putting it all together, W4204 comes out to 20.5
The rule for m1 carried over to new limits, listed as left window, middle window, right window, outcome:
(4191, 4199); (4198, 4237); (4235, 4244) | 1.0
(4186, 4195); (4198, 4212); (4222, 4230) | -0.5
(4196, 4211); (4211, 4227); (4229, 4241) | 0.6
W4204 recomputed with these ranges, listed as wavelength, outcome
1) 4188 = 17.6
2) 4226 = 18.5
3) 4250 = 20.4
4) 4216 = 19.6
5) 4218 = 19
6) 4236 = 20.9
